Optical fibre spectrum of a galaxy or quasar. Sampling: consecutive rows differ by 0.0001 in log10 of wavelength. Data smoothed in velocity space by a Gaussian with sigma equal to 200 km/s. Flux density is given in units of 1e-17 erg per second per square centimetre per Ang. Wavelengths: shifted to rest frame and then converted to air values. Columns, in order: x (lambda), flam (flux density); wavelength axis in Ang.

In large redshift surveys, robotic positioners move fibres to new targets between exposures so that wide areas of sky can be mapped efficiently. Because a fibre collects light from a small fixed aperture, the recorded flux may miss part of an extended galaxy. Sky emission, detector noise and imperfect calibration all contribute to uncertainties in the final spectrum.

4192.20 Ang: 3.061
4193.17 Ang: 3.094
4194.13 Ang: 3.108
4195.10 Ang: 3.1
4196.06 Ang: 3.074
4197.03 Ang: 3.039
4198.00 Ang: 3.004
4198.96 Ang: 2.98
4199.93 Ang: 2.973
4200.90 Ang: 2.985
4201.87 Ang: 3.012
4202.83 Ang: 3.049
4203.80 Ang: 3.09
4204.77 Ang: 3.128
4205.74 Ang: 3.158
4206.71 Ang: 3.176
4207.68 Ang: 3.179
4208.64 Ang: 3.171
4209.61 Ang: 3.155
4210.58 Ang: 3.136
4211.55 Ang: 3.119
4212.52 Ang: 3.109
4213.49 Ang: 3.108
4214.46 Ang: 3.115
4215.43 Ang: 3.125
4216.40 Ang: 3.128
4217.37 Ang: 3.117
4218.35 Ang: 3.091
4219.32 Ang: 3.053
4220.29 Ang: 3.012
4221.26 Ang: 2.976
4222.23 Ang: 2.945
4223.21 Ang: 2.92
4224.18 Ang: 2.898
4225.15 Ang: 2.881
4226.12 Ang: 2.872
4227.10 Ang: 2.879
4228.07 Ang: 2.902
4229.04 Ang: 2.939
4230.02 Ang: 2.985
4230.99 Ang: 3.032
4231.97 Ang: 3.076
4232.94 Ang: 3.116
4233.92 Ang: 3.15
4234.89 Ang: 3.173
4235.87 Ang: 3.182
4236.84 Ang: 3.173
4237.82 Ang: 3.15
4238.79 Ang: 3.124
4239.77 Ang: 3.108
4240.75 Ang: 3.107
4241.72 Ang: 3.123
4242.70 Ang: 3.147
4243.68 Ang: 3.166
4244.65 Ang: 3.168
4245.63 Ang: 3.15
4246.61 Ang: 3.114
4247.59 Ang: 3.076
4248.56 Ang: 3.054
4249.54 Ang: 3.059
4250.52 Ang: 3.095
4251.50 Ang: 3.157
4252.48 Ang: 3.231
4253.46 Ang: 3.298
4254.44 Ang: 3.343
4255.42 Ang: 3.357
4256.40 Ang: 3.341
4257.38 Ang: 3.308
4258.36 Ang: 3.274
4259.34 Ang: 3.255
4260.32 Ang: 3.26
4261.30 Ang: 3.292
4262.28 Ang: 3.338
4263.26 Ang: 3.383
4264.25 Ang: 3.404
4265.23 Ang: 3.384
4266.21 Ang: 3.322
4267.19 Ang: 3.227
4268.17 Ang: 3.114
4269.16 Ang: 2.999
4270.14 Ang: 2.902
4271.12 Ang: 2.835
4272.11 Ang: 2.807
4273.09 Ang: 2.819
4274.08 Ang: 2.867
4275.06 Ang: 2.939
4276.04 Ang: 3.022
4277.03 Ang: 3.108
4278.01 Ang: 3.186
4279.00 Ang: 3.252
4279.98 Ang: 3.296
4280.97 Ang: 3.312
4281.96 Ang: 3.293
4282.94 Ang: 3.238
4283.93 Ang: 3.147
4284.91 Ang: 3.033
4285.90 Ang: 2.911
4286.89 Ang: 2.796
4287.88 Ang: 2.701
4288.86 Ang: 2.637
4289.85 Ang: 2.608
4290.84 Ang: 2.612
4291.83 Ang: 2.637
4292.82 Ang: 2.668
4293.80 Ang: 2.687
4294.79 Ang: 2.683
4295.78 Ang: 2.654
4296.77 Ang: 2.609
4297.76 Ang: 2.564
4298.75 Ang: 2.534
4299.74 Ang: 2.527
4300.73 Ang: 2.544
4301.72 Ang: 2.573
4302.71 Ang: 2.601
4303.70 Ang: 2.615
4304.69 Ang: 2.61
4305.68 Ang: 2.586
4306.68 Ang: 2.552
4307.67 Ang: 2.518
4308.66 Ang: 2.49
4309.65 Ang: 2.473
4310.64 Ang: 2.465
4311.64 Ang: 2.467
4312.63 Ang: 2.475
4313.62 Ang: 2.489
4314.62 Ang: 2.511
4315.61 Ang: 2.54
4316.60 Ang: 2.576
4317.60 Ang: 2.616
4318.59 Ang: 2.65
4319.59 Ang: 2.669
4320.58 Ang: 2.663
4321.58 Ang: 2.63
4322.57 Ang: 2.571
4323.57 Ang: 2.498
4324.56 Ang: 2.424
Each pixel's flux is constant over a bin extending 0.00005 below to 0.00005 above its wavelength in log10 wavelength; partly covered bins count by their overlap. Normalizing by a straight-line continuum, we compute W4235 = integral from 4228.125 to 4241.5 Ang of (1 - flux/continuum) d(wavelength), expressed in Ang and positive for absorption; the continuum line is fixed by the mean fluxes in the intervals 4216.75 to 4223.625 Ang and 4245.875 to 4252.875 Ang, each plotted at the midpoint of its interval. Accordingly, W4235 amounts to -0.1 Ang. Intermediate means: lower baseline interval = 3.02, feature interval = 3.1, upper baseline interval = 3.11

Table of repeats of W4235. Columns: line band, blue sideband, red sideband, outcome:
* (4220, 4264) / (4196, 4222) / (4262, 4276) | -0.57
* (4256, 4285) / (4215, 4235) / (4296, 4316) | -4.46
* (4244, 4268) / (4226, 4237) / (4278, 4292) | -1.85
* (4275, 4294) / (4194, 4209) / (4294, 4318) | -2.11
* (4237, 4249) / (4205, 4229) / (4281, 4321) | -0.80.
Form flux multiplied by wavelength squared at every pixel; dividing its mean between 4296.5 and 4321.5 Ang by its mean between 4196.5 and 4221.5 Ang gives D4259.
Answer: 0.87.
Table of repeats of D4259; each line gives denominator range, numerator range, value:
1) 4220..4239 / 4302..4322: 0.88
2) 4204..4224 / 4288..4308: 0.88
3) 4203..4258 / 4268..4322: 0.91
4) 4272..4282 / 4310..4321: 0.84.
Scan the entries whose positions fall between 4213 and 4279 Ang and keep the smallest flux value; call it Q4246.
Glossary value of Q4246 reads 2.807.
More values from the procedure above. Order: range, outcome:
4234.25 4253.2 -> 3.054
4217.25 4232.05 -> 2.872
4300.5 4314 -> 2.465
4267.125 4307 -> 2.527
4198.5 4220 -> 2.973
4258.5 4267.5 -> 3.227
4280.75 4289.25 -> 2.637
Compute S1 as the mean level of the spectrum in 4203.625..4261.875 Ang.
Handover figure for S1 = 3.12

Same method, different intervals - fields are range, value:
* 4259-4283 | 3.15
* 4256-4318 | 2.86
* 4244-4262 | 3.22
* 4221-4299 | 3.04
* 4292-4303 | 2.61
